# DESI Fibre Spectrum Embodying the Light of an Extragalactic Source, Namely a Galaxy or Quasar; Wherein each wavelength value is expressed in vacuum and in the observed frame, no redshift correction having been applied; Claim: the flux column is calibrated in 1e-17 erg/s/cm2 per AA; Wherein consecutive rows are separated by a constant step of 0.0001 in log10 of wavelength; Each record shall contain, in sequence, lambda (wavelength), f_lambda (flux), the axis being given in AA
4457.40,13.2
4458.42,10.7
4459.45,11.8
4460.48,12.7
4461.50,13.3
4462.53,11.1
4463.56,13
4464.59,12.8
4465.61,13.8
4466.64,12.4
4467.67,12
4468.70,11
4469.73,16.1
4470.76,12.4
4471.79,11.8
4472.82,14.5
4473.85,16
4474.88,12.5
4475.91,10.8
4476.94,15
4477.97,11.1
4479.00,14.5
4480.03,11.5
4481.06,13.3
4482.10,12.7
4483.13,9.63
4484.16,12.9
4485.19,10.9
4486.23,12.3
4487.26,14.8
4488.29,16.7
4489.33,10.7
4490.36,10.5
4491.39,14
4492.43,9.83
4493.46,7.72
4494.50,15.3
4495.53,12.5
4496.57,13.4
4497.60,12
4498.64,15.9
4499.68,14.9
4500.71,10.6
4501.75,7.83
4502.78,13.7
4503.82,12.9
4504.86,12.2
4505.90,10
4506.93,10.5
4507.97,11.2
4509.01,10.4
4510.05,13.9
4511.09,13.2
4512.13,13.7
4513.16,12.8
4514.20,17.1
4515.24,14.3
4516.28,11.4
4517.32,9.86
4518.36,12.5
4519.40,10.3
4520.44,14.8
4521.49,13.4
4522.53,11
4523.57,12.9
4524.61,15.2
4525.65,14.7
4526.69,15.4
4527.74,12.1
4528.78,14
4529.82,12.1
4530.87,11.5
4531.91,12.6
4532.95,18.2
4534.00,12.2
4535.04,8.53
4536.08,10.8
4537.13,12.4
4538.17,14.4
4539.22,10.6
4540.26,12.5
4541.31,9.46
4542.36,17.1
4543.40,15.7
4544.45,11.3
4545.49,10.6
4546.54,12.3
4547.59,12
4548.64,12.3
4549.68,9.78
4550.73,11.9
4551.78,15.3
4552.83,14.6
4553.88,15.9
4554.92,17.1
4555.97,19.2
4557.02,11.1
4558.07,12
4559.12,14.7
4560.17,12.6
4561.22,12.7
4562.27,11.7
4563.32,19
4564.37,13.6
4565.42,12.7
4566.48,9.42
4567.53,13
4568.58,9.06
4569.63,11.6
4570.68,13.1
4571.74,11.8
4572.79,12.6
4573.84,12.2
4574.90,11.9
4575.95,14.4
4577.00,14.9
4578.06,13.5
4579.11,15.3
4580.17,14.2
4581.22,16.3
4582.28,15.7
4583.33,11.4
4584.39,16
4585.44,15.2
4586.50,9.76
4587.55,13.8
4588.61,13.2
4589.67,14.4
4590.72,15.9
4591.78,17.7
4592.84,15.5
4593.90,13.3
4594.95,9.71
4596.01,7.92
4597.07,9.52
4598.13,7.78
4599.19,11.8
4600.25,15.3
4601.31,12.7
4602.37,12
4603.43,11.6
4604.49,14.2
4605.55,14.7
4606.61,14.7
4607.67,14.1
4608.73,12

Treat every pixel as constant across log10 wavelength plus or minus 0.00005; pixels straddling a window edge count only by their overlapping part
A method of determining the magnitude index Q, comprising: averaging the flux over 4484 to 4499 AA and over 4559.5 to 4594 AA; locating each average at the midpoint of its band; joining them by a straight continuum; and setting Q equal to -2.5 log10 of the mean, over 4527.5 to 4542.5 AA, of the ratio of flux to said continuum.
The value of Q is 0.05 mag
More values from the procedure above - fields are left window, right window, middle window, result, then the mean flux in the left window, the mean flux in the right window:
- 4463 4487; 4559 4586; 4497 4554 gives 0.03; 12.8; 13.4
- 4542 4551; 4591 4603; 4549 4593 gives -0.11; 12.5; 12.2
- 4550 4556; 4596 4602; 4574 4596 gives -0.13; 15.2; 11.1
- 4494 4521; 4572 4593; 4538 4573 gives 0.05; 12.6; 14.1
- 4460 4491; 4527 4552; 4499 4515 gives 0.02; 12.8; 12.5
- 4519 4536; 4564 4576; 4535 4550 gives 0.05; 13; 12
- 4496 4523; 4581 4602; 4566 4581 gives 0.02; 12.5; 13.1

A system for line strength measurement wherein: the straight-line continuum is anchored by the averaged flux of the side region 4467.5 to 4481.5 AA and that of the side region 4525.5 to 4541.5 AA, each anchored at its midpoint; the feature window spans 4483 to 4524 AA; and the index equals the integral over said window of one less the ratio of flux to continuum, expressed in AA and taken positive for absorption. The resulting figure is 1.4 AA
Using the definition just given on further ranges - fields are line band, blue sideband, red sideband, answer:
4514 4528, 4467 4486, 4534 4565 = -0.20 AA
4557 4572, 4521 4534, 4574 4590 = 1.32 AA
